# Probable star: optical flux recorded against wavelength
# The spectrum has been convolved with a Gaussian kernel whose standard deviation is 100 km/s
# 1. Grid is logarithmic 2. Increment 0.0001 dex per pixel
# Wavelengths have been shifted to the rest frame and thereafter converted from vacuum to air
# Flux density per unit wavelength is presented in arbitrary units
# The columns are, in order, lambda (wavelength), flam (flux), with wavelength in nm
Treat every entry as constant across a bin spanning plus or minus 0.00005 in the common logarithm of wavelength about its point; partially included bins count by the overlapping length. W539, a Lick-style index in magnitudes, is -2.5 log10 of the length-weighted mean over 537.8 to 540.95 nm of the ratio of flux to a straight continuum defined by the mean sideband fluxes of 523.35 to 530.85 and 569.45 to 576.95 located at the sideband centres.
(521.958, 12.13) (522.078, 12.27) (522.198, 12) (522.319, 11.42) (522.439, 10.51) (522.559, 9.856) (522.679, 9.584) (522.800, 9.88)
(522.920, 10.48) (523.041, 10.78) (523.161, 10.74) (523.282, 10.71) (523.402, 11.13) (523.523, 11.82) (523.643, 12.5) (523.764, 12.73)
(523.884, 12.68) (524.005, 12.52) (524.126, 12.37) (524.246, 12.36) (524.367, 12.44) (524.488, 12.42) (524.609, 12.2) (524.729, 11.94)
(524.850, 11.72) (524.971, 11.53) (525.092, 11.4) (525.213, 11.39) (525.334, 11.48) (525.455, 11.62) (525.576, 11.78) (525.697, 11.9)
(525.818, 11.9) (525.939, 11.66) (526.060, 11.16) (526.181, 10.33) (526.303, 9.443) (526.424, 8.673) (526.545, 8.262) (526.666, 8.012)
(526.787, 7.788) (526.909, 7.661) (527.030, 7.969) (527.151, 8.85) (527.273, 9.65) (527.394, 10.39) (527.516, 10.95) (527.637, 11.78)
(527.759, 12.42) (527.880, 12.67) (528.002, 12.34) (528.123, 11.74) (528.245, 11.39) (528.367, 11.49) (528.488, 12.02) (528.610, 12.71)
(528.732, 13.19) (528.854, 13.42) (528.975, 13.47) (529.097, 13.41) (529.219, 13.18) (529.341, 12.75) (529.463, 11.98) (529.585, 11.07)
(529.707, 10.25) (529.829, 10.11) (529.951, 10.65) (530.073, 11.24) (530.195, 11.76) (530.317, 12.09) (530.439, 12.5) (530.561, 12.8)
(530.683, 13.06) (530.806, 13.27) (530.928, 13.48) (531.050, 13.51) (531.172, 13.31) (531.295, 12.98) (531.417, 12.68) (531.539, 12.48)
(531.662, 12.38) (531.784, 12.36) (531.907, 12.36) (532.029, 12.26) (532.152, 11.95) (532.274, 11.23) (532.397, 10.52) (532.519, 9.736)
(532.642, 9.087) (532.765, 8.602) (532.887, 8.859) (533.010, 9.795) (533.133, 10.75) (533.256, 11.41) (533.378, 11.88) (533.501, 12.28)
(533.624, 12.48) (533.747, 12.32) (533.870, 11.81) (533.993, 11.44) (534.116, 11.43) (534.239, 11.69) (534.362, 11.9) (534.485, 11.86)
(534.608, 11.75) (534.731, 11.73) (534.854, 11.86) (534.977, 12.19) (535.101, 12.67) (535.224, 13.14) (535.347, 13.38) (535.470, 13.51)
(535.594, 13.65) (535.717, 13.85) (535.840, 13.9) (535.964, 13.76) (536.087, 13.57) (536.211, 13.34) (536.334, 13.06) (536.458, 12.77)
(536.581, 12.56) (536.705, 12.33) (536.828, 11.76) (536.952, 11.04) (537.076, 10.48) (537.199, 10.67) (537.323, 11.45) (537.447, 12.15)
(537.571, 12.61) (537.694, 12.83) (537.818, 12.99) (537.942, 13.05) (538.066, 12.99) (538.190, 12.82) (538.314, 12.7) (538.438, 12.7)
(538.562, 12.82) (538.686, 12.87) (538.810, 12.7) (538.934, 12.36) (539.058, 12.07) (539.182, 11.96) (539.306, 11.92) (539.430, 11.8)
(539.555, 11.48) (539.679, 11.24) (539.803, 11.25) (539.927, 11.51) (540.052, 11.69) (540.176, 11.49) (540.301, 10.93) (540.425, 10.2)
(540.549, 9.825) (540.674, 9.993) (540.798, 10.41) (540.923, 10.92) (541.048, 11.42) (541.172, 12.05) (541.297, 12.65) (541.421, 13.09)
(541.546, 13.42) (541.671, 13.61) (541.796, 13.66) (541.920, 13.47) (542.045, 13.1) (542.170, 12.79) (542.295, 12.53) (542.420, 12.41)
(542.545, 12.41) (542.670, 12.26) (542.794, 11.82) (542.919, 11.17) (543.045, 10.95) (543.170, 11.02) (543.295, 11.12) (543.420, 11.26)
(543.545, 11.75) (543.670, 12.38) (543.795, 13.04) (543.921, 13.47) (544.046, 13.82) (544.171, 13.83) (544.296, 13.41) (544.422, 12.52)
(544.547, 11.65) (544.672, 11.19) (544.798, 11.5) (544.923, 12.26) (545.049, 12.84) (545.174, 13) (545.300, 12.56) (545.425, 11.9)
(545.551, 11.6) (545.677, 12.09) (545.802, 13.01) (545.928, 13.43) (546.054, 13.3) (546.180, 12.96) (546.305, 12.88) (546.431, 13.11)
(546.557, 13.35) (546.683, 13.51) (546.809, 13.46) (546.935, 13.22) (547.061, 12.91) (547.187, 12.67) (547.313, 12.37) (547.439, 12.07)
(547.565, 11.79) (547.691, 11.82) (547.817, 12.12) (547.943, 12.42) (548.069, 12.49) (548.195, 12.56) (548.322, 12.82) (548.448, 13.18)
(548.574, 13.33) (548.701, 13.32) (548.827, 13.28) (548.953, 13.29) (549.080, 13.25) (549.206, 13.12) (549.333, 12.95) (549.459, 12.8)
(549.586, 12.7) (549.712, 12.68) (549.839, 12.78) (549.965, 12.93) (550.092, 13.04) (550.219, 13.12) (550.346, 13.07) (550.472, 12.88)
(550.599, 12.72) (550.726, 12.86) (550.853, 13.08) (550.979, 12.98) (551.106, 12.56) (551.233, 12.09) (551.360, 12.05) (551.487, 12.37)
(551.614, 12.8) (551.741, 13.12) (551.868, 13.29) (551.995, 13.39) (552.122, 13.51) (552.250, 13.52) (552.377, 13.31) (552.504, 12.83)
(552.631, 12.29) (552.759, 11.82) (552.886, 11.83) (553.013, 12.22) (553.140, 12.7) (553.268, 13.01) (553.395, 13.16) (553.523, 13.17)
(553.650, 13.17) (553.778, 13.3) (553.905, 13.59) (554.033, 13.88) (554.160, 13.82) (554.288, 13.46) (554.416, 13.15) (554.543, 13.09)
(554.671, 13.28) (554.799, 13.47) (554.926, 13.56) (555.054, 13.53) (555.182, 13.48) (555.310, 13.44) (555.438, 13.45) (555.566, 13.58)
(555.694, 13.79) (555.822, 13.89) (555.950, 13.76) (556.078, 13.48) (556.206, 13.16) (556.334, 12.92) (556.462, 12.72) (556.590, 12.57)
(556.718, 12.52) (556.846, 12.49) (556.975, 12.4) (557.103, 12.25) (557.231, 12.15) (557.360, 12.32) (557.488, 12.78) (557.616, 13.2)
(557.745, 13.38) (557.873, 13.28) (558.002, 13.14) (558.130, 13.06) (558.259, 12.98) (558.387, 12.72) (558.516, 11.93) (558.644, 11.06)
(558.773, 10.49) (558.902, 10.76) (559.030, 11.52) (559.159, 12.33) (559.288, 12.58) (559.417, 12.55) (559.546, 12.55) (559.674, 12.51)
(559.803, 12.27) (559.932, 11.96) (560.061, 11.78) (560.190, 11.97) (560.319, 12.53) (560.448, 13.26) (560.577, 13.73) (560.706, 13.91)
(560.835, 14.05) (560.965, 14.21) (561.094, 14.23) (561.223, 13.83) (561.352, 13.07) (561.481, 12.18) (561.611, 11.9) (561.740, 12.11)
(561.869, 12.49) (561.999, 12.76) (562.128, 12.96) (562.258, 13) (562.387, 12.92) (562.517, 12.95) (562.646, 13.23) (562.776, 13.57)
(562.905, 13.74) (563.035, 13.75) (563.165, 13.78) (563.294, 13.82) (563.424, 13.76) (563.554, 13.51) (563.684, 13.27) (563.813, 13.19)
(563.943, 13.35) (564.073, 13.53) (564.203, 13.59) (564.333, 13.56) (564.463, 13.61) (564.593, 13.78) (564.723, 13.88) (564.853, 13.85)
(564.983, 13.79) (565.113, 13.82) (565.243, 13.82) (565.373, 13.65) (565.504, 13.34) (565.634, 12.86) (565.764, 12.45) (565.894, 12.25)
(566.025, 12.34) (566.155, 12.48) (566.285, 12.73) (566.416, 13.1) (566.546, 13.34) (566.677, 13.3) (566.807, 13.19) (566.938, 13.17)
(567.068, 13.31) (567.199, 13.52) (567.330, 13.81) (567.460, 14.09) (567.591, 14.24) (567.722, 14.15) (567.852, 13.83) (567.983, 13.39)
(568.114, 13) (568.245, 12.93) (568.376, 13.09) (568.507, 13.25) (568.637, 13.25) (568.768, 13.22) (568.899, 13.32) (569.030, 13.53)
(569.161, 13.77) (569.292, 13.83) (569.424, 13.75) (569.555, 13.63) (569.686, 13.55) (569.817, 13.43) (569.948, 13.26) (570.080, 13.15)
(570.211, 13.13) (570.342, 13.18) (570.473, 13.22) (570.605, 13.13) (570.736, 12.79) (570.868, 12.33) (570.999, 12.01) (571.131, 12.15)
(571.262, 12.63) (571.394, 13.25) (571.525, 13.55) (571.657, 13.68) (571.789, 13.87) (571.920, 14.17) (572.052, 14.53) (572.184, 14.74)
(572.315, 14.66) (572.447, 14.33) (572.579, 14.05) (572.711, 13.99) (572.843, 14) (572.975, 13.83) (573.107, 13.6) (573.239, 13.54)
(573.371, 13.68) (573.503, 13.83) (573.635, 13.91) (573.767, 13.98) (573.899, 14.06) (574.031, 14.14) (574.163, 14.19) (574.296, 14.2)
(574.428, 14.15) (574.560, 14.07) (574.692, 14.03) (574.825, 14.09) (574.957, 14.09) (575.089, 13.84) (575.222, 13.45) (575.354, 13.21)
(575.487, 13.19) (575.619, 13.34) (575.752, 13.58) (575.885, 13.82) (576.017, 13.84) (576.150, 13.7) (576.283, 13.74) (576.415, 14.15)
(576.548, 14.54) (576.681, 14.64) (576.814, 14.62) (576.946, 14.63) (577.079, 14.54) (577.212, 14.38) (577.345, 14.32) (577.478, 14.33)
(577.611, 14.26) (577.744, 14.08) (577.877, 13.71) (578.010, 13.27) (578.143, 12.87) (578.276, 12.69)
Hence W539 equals 0.03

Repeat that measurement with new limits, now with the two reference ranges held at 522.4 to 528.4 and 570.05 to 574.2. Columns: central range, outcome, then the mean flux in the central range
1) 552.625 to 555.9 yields -0.05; 13.2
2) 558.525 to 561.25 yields 0.03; 12.5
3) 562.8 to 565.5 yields -0.04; 13.6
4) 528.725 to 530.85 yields -0.09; 12.2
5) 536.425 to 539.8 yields -0.04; 12.2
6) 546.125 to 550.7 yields -0.05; 12.9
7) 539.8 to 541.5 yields 0.05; 11.3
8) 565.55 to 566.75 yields 0.04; 12.8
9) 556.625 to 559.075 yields 0.04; 12.3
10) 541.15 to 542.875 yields -0.08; 12.8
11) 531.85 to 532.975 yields 0.09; 10.5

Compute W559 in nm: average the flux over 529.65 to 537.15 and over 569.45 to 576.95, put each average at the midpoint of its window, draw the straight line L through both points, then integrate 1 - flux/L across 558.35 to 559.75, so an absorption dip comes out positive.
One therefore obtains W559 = 0.13 nm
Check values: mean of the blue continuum 12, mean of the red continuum 13.7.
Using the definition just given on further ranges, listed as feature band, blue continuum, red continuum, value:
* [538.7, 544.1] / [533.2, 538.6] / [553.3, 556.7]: 0.31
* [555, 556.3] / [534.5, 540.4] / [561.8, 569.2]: -0.05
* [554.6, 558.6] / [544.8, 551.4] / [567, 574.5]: 0.01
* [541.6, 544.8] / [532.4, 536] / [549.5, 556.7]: 0.00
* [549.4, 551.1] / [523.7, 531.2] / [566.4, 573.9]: -0.04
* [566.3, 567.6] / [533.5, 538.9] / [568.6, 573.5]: -0.01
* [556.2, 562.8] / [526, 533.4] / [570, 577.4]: 0.16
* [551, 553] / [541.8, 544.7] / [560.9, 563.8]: 0.01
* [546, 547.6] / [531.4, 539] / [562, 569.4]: -0.04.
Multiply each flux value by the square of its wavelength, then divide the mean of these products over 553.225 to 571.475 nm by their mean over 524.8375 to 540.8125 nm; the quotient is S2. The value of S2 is 1.2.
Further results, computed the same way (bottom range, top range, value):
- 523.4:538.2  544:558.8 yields 1.18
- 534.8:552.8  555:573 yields 1.13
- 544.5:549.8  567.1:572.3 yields 1.15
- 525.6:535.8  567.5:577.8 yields 1.38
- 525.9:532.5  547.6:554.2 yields 1.21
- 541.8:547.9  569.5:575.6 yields 1.21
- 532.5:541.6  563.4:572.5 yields 1.26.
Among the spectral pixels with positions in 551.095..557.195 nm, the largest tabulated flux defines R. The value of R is 13.89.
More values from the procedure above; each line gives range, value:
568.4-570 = 13.83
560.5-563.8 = 14.23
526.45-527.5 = 10.39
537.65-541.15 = 13.05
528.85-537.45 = 13.9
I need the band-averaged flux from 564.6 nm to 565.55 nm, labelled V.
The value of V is 13.7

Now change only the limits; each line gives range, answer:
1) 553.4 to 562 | 12.9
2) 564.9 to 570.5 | 13.3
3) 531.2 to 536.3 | 12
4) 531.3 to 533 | 11.1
